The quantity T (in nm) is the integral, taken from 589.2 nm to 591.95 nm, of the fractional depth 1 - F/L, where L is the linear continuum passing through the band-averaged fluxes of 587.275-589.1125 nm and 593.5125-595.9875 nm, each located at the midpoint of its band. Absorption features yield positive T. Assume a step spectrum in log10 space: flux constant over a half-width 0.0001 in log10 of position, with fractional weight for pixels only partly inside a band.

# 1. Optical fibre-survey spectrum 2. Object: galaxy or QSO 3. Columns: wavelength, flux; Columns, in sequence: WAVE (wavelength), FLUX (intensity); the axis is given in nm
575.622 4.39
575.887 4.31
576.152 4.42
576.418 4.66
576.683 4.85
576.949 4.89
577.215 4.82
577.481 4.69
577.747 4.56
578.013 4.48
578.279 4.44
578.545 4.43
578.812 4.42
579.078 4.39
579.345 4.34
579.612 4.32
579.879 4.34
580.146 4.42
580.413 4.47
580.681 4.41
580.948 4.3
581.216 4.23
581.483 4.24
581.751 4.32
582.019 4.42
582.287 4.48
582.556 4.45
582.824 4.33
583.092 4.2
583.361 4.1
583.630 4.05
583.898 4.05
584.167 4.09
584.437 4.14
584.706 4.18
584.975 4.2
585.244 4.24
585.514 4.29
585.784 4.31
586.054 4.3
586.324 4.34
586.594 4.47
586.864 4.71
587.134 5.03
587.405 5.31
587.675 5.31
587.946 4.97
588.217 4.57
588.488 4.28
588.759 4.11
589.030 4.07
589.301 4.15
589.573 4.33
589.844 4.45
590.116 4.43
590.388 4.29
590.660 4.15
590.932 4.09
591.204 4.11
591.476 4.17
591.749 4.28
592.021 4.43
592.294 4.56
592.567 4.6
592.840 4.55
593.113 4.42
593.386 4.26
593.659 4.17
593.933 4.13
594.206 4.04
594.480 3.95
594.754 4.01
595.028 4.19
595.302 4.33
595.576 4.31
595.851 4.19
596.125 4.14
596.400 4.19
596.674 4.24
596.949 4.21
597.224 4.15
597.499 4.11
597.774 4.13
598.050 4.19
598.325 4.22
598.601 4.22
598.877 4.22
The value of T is 0.14 nm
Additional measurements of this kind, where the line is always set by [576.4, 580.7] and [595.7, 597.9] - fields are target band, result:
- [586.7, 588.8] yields -0.22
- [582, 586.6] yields 0.17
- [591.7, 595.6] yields -0.04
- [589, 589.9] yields 0.01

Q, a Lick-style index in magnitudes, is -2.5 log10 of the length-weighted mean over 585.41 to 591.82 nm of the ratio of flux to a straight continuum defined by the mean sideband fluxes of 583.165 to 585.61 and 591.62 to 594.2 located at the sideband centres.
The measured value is -0.05 mag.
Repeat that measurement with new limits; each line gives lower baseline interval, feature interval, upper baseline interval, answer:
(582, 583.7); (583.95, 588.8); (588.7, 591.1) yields -0.06 mag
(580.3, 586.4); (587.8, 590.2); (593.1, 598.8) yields -0.04 mag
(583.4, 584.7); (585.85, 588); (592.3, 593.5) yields -0.14 mag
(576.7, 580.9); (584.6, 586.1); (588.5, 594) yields 0.03 mag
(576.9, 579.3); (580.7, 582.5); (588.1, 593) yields 0.03 mag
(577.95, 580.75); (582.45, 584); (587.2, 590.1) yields 0.07 mag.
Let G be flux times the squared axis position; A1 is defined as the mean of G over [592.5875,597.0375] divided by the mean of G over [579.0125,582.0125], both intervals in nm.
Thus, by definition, 1.0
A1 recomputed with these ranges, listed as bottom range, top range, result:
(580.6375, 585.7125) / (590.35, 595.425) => 1.03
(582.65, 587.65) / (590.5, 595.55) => 1.00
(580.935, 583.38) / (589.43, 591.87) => 1.01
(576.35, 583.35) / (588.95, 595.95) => 1.00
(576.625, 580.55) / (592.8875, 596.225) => 0.98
